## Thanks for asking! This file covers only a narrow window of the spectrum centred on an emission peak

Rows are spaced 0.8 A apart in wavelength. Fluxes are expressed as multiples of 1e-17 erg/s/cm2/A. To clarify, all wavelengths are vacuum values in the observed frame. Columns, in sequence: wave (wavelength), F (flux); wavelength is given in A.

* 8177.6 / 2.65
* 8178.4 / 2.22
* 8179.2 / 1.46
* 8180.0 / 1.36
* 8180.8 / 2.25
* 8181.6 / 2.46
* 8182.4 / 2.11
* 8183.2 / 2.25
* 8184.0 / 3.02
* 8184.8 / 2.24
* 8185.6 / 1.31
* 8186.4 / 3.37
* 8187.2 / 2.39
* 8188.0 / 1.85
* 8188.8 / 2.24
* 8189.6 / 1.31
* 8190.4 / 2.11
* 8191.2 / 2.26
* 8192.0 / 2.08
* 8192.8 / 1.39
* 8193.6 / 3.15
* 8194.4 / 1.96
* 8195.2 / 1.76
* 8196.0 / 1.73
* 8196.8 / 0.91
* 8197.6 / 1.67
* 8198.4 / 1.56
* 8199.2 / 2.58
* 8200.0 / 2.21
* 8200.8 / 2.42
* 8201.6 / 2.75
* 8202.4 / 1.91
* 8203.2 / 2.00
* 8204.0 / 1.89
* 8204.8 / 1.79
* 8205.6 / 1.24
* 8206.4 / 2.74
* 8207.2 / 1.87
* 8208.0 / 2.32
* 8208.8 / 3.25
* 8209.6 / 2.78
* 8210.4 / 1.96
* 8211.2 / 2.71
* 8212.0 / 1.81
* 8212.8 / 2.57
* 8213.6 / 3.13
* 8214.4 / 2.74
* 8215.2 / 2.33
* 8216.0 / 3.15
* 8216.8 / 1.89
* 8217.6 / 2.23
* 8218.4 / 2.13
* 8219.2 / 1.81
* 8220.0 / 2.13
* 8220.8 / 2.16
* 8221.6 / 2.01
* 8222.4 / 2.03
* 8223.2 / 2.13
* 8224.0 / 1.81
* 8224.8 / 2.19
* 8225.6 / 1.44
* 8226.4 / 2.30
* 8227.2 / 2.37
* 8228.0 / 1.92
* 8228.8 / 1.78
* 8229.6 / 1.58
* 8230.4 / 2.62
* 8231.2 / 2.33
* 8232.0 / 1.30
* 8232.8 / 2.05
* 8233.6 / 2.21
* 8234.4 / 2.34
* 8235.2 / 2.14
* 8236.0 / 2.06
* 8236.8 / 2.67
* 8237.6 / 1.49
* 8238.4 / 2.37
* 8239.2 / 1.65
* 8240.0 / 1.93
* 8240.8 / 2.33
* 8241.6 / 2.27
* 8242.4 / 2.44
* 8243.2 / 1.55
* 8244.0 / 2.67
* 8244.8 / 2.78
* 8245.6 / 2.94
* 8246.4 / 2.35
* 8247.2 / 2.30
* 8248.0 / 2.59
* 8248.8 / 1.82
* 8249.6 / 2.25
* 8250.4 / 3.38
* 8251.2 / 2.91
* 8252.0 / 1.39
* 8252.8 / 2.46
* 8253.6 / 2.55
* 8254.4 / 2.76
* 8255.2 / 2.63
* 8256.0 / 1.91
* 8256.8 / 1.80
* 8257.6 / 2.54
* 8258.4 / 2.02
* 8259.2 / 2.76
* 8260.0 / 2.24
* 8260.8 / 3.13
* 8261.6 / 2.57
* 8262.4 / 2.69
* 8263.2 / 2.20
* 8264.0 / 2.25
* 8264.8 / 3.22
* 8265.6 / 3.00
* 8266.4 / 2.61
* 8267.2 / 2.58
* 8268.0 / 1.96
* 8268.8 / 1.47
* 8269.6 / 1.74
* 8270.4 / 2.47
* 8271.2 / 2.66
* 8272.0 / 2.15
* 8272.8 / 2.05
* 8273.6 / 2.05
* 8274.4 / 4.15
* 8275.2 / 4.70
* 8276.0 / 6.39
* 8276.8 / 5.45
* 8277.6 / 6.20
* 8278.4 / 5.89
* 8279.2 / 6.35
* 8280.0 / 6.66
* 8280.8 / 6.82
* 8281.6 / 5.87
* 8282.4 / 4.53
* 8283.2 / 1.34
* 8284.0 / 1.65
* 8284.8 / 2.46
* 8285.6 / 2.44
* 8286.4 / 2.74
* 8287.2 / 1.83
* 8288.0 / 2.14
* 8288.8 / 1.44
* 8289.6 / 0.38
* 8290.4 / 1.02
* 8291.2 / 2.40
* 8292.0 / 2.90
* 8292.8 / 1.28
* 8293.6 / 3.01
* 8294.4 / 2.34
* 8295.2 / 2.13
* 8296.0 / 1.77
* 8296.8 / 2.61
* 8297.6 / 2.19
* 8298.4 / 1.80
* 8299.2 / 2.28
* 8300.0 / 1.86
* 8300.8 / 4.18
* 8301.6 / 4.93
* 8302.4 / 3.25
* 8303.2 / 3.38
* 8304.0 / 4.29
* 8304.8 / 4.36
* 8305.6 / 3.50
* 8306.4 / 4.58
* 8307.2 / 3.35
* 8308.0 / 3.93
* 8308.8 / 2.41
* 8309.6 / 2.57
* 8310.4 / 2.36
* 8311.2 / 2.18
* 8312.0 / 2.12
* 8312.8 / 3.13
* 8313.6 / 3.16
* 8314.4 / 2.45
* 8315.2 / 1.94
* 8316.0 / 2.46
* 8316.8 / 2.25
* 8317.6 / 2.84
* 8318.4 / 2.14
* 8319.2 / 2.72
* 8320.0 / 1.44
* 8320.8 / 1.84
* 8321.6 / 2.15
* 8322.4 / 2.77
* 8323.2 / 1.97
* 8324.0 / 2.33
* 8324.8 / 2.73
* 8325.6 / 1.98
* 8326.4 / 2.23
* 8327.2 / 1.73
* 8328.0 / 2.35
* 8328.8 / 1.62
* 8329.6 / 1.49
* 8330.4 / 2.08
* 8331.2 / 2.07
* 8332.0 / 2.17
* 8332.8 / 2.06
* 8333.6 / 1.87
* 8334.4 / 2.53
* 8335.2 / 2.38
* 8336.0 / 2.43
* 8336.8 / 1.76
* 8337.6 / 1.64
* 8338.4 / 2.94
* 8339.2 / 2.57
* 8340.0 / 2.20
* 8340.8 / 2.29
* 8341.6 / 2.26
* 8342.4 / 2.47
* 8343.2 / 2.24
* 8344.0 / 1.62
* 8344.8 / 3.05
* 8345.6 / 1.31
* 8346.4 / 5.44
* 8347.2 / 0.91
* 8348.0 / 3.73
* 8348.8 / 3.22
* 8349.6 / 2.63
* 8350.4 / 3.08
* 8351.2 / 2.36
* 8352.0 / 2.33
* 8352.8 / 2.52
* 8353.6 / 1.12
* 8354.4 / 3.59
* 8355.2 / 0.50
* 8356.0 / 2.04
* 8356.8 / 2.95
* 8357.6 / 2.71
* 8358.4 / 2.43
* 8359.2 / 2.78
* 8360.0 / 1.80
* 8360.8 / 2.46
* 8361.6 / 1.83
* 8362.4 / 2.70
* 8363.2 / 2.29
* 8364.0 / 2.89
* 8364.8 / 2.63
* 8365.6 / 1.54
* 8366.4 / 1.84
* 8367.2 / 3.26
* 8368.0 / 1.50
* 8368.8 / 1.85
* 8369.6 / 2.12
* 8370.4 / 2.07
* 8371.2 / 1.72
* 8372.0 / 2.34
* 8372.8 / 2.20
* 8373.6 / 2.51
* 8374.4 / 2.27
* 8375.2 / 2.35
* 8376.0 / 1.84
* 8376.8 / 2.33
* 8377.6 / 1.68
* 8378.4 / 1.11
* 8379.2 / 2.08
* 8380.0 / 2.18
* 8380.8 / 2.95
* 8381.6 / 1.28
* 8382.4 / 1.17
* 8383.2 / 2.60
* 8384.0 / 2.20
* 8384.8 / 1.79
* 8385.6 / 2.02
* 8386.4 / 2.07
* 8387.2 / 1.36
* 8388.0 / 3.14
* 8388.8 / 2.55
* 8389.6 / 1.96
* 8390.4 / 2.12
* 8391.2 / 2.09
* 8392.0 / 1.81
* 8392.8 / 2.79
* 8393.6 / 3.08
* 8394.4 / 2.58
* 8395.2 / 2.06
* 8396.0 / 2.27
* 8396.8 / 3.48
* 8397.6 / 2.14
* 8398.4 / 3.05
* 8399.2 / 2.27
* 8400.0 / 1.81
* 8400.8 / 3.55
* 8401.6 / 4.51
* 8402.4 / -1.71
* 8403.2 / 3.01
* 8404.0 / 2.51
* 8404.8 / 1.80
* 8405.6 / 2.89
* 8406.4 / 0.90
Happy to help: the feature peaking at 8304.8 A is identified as [N II] 6583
